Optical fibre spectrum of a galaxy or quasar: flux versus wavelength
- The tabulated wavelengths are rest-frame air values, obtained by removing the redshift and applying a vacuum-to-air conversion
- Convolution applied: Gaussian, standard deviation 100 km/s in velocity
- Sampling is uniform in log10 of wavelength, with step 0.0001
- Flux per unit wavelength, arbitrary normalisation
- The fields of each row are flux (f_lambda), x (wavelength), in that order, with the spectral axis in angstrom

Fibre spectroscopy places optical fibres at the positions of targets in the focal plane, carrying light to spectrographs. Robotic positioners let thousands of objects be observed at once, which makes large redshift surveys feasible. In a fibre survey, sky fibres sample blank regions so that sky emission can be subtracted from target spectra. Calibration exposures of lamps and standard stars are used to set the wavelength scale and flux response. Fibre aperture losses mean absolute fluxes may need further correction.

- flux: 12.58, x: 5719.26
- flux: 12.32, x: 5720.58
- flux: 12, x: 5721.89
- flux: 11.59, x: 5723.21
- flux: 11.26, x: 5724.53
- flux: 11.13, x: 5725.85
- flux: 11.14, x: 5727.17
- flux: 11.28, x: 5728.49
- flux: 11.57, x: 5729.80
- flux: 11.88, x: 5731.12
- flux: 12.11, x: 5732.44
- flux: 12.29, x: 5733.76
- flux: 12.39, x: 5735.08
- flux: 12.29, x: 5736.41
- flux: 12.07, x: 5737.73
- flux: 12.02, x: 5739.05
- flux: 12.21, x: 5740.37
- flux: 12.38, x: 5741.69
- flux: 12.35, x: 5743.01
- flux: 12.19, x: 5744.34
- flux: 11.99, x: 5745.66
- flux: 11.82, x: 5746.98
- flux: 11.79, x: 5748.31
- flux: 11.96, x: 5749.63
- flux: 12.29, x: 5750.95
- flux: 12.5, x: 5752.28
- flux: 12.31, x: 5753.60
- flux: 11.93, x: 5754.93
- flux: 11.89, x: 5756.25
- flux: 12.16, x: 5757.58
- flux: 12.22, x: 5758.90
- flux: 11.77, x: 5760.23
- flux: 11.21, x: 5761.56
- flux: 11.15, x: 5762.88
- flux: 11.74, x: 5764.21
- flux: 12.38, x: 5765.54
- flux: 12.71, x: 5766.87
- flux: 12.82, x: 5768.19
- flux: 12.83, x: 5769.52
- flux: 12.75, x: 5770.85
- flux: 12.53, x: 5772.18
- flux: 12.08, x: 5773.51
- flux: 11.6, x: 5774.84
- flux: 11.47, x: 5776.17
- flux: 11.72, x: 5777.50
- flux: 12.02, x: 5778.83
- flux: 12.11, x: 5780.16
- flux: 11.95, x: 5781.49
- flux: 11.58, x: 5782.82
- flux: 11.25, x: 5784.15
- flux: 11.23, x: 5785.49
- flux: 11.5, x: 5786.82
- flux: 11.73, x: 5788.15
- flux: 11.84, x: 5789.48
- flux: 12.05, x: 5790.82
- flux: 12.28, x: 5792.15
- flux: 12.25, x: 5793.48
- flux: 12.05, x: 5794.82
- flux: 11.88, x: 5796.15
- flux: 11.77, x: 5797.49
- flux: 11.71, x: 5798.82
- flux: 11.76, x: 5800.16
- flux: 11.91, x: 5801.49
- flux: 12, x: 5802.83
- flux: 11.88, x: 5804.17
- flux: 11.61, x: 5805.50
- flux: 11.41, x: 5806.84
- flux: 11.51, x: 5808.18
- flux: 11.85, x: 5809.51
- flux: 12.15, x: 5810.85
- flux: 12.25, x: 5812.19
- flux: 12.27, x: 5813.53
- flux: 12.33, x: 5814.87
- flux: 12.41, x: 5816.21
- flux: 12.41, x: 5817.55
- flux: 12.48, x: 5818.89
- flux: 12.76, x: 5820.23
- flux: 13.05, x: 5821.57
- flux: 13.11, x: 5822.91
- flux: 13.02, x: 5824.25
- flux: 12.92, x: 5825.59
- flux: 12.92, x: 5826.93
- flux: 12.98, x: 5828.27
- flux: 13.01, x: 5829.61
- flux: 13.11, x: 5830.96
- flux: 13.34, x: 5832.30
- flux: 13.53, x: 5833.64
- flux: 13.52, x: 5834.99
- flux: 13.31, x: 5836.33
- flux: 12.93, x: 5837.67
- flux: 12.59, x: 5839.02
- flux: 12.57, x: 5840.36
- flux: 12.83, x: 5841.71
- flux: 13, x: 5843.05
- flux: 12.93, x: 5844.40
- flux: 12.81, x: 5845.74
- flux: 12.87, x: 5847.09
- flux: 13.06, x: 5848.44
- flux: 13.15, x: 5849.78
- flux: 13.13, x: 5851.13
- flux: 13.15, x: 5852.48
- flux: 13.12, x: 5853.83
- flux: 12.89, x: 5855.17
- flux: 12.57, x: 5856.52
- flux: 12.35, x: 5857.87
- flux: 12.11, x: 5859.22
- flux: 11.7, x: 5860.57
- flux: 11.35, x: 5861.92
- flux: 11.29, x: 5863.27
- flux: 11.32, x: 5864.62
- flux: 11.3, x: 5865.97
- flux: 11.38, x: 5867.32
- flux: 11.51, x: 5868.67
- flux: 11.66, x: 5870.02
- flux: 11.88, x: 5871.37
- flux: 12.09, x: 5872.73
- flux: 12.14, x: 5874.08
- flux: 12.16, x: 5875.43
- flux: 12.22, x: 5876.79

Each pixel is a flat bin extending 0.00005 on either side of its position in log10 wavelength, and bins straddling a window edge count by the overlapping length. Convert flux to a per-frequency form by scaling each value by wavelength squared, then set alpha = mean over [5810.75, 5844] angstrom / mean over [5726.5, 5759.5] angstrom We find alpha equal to 1.1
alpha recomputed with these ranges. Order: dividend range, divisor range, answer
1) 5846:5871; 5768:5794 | 1.05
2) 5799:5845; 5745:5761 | 1.07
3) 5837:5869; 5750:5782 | 1.06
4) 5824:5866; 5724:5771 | 1.10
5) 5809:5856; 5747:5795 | 1.10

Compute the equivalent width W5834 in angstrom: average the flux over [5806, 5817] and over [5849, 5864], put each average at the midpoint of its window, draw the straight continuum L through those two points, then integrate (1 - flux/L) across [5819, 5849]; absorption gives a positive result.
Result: -1.9 angstrom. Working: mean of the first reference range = 12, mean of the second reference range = 12.4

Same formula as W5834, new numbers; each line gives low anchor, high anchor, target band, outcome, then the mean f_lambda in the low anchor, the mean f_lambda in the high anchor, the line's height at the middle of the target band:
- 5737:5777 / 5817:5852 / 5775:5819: 2.3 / 12.1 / 13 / 12.6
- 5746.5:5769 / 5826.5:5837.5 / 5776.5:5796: 1.0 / 12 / 13.2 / 12.5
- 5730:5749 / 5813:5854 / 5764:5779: 0.2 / 12.1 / 12.9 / 12.4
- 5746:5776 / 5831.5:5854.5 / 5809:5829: 0.3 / 12.1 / 13.1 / 12.8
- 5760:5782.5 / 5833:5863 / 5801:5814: 0.5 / 12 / 12.8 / 12.4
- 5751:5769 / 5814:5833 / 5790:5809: 1.0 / 12.1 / 12.8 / 12.6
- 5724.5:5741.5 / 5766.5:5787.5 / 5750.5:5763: 0.0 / 11.9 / 12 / 11.9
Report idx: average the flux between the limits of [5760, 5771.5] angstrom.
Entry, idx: 12.2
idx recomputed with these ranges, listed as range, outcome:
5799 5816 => 11.9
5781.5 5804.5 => 11.8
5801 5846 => 12.6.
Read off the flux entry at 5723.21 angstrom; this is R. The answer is 11.59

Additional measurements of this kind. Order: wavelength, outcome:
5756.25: 11.89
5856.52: 12.57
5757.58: 12.16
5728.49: 11.28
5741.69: 12.38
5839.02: 12.59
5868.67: 11.51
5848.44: 13.06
